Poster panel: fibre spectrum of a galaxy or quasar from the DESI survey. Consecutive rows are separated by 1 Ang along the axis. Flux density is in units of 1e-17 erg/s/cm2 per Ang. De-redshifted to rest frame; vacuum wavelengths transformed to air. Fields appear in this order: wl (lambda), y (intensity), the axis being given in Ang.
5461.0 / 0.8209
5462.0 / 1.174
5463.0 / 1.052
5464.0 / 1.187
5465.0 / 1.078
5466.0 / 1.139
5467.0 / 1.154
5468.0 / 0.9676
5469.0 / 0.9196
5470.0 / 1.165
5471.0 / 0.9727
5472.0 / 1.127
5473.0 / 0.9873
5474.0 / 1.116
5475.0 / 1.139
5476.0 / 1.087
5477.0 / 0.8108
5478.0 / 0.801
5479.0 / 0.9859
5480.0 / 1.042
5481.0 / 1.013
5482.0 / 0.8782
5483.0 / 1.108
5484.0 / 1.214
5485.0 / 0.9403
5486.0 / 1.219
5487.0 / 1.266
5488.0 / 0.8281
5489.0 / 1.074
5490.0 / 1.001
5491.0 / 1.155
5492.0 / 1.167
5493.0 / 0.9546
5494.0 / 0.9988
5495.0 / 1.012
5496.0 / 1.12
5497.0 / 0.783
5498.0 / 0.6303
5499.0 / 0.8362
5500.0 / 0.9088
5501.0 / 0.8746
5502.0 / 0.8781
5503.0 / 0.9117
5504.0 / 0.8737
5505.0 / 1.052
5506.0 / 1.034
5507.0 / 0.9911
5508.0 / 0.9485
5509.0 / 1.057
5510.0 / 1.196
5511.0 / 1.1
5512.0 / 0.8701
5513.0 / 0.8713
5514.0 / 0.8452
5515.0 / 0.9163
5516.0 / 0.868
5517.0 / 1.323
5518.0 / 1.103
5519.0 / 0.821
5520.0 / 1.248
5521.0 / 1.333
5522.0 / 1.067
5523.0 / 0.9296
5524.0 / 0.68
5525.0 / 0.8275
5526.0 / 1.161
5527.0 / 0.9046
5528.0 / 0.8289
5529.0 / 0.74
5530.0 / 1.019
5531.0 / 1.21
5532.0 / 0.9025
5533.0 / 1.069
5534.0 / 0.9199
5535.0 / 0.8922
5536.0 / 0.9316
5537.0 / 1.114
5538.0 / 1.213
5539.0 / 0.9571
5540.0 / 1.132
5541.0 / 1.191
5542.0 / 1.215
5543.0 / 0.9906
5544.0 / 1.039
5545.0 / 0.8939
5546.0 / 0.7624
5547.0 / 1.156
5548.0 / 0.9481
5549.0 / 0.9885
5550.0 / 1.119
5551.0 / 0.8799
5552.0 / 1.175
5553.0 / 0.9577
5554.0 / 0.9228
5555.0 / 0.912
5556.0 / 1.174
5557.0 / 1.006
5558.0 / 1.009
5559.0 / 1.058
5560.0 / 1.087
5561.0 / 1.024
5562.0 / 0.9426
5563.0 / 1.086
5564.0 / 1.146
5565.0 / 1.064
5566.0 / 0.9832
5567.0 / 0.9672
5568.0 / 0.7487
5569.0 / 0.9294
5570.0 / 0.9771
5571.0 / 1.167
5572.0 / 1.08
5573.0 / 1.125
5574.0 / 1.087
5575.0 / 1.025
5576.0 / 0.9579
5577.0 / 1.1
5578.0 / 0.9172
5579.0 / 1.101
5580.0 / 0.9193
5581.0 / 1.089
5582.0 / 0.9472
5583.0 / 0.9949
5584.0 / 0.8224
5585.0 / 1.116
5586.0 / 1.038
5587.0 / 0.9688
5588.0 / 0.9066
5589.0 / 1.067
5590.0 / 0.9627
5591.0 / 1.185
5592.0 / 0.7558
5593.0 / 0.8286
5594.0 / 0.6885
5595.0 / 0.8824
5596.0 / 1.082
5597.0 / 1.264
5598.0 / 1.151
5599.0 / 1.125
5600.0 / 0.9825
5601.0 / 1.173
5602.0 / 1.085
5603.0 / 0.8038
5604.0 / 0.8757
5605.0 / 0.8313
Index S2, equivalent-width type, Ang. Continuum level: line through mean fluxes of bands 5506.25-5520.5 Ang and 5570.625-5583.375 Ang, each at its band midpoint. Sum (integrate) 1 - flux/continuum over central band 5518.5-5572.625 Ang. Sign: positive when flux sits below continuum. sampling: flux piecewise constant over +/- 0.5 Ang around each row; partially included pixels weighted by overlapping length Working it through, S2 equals 0.8 Ang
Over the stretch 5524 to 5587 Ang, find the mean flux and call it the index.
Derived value 1.01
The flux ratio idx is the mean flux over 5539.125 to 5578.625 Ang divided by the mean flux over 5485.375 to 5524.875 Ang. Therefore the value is 1.03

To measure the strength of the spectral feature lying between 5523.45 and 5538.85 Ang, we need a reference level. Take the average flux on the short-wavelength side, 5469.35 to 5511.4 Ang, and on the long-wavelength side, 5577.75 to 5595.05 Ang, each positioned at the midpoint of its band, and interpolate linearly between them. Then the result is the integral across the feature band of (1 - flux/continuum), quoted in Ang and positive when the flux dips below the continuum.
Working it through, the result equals 0.38 Ang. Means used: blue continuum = 1.01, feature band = 0.961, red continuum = 0.957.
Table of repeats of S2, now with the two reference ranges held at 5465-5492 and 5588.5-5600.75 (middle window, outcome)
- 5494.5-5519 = 1.9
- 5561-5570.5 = 0.3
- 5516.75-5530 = 0.5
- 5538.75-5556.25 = 0.0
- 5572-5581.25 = -0.3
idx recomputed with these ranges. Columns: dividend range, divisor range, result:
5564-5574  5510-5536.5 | 1.04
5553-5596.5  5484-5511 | 1.00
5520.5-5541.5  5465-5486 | 0.97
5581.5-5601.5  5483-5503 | 1.00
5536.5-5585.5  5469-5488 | 0.99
